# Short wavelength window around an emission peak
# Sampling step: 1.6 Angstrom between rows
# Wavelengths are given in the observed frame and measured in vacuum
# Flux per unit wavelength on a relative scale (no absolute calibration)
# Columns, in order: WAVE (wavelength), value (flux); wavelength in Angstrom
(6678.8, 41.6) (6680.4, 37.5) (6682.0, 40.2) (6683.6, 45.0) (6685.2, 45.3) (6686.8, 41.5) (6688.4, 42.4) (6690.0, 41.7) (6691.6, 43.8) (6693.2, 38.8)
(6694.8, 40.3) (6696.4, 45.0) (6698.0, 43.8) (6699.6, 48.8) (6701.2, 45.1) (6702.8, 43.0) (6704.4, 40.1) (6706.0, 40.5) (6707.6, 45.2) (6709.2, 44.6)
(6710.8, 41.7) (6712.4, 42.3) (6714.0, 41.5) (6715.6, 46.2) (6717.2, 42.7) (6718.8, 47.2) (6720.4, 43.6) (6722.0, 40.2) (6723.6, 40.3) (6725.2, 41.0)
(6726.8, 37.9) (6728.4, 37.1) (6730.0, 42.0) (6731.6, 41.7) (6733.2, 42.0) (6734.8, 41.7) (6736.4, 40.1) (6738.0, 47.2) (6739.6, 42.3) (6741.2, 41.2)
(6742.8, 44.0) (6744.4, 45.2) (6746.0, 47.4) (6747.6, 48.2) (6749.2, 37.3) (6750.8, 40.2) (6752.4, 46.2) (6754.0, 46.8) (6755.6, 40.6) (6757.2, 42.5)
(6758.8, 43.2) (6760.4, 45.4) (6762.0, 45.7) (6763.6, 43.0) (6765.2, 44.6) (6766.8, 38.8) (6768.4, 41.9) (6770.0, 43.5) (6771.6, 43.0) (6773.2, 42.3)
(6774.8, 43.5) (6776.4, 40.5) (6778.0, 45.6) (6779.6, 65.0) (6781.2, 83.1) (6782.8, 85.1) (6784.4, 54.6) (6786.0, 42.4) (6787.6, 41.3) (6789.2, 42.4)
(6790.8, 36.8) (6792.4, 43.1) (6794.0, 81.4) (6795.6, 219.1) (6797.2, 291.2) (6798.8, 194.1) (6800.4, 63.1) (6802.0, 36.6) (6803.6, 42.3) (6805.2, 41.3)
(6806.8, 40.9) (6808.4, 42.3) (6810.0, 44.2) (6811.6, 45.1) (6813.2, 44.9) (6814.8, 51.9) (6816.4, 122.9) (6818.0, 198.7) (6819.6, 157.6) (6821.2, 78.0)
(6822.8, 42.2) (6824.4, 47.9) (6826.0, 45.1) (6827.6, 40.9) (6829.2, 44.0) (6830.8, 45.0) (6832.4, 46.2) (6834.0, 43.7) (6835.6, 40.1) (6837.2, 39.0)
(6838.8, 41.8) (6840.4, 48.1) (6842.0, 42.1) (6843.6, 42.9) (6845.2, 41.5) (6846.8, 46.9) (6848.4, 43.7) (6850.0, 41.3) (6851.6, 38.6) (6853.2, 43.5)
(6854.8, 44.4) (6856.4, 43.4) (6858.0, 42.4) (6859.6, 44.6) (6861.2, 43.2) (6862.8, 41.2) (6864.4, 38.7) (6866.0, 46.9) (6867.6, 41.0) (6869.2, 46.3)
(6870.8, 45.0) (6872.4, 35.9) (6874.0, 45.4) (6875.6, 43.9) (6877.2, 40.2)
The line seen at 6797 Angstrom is H-alpha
